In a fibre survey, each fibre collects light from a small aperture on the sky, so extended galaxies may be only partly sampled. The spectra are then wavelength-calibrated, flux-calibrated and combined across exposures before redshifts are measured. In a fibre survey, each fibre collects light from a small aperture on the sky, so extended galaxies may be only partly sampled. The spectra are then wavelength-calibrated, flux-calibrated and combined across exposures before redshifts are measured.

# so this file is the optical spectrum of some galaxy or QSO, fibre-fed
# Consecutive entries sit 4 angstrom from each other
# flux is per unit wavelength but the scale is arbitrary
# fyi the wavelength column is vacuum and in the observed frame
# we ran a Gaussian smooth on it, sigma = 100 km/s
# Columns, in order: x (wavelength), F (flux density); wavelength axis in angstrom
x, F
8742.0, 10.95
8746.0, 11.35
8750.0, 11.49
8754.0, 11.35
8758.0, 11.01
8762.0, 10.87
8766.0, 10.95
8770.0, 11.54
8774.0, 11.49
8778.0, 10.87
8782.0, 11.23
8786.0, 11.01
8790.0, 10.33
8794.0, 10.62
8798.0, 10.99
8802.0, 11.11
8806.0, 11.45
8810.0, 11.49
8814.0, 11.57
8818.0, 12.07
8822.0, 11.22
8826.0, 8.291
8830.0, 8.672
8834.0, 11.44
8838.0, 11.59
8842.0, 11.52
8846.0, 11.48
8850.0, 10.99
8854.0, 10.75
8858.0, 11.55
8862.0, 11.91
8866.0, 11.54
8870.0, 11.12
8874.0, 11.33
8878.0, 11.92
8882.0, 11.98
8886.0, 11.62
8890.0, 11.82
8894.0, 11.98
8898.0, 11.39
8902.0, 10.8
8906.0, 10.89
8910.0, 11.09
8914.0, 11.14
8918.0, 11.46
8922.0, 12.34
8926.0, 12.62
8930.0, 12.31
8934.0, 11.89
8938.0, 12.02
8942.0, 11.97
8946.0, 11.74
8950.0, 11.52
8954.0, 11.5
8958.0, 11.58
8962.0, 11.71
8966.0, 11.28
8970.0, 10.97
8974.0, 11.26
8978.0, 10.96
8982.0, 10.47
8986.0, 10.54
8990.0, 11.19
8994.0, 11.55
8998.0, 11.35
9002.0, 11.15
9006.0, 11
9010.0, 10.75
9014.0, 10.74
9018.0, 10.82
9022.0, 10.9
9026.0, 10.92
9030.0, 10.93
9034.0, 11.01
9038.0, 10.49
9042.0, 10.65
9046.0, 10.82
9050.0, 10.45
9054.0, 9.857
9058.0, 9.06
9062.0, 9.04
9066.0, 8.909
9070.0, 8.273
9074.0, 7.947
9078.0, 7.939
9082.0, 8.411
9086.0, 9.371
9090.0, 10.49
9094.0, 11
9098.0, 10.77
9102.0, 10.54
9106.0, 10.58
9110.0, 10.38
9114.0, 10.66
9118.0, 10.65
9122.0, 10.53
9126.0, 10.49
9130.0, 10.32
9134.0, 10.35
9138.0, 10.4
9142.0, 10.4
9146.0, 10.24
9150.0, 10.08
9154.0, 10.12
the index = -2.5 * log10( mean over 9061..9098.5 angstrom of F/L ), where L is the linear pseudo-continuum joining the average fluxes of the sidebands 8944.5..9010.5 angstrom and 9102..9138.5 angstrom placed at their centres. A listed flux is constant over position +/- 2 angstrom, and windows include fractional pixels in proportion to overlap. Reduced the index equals 0.17 mag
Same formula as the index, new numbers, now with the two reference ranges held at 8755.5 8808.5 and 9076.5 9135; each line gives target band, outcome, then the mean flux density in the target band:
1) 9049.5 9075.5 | 0.14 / 9.02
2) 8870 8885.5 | -0.08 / 11.7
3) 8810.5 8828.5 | 0.02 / 10.8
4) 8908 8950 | -0.12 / 11.8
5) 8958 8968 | -0.09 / 11.5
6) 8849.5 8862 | -0.04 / 11.2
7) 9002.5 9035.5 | -0.05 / 10.9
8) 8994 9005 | -0.08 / 11.3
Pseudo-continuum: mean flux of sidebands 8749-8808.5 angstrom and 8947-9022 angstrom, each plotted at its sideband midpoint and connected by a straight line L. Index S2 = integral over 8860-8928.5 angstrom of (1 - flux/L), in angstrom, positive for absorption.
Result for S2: -3.0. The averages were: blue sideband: 11.1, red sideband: 11.1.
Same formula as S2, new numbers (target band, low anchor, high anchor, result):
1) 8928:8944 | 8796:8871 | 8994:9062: -1.7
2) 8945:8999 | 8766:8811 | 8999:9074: -3.9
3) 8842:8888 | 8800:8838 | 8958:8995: -2.3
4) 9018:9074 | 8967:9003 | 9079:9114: 2.8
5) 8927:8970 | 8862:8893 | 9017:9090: -3.3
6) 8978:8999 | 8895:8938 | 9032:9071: -0.6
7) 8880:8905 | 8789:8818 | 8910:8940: 0.3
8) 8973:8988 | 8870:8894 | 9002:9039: 0.4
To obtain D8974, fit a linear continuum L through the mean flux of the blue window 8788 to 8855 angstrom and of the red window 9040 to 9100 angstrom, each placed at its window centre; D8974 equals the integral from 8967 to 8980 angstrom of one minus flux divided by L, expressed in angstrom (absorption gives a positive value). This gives -1.3 angstrom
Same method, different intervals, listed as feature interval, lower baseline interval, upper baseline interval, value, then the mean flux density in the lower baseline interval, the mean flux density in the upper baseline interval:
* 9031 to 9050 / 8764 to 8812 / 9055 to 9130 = -1.4 angstrom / 11.1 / 9.74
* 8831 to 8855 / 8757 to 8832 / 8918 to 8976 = -0.1 angstrom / 10.9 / 11.8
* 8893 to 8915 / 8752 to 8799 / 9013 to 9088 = -1.5 angstrom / 11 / 9.81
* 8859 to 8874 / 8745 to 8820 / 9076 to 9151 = -0.8 angstrom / 11.2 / 10.2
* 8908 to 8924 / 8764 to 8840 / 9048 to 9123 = -1.6 angstrom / 10.9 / 9.72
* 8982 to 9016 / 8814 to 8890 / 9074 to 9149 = -1.3 angstrom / 11.2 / 10.1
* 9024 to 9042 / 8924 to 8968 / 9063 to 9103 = -1.0 angstrom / 11.8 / 9.33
